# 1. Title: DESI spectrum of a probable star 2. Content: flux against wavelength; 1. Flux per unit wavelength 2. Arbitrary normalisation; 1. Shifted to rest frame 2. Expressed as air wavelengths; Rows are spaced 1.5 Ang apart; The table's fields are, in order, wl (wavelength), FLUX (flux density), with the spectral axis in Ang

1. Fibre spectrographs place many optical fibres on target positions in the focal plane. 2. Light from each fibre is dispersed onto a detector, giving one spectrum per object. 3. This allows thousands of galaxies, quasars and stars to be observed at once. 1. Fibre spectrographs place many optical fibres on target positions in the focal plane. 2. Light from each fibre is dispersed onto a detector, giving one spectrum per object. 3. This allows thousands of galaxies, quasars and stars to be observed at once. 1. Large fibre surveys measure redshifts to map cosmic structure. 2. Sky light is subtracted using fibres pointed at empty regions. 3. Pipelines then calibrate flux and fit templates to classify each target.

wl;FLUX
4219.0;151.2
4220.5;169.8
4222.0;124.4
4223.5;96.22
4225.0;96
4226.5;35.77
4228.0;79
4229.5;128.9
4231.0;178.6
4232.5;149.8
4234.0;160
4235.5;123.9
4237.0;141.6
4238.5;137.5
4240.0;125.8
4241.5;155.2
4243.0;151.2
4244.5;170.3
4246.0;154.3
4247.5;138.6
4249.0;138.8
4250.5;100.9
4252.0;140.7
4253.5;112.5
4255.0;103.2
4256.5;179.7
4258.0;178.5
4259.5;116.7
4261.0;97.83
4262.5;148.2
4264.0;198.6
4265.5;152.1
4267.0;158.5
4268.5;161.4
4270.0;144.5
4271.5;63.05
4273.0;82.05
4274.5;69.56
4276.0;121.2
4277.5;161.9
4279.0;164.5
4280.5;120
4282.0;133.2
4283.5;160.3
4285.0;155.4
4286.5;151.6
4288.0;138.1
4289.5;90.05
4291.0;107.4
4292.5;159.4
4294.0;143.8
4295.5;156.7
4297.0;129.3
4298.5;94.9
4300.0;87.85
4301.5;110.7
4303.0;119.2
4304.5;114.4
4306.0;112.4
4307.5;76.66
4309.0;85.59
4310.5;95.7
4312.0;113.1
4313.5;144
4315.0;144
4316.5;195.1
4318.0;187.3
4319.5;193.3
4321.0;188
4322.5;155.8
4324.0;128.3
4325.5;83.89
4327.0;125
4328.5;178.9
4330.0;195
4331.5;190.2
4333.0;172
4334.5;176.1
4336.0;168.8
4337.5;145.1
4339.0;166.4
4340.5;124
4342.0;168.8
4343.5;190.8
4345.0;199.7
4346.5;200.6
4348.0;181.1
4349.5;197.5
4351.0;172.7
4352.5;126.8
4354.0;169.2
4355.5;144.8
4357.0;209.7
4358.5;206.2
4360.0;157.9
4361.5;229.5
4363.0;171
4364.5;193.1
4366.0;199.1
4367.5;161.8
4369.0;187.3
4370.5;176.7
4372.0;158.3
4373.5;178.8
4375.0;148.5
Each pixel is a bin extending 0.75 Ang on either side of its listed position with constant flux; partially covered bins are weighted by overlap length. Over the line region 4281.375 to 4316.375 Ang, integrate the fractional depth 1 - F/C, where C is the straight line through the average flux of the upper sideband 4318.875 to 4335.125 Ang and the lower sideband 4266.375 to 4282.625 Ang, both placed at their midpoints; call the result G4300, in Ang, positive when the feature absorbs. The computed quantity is 4.3 Ang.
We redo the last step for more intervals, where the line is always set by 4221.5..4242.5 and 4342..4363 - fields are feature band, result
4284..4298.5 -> 1.7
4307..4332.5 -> 3.1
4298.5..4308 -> 3.3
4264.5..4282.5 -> 1.9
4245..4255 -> 0.2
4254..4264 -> -0.3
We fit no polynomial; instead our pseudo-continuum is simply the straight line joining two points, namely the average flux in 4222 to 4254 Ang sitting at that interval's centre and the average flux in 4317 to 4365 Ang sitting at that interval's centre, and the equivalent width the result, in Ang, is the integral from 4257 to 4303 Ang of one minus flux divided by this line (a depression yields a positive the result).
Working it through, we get 4.5 Ang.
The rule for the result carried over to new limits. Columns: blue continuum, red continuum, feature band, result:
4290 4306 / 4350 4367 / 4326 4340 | -1.00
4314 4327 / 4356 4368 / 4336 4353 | 0.55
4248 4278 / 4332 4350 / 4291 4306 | 2.78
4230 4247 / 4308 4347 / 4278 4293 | 1.52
